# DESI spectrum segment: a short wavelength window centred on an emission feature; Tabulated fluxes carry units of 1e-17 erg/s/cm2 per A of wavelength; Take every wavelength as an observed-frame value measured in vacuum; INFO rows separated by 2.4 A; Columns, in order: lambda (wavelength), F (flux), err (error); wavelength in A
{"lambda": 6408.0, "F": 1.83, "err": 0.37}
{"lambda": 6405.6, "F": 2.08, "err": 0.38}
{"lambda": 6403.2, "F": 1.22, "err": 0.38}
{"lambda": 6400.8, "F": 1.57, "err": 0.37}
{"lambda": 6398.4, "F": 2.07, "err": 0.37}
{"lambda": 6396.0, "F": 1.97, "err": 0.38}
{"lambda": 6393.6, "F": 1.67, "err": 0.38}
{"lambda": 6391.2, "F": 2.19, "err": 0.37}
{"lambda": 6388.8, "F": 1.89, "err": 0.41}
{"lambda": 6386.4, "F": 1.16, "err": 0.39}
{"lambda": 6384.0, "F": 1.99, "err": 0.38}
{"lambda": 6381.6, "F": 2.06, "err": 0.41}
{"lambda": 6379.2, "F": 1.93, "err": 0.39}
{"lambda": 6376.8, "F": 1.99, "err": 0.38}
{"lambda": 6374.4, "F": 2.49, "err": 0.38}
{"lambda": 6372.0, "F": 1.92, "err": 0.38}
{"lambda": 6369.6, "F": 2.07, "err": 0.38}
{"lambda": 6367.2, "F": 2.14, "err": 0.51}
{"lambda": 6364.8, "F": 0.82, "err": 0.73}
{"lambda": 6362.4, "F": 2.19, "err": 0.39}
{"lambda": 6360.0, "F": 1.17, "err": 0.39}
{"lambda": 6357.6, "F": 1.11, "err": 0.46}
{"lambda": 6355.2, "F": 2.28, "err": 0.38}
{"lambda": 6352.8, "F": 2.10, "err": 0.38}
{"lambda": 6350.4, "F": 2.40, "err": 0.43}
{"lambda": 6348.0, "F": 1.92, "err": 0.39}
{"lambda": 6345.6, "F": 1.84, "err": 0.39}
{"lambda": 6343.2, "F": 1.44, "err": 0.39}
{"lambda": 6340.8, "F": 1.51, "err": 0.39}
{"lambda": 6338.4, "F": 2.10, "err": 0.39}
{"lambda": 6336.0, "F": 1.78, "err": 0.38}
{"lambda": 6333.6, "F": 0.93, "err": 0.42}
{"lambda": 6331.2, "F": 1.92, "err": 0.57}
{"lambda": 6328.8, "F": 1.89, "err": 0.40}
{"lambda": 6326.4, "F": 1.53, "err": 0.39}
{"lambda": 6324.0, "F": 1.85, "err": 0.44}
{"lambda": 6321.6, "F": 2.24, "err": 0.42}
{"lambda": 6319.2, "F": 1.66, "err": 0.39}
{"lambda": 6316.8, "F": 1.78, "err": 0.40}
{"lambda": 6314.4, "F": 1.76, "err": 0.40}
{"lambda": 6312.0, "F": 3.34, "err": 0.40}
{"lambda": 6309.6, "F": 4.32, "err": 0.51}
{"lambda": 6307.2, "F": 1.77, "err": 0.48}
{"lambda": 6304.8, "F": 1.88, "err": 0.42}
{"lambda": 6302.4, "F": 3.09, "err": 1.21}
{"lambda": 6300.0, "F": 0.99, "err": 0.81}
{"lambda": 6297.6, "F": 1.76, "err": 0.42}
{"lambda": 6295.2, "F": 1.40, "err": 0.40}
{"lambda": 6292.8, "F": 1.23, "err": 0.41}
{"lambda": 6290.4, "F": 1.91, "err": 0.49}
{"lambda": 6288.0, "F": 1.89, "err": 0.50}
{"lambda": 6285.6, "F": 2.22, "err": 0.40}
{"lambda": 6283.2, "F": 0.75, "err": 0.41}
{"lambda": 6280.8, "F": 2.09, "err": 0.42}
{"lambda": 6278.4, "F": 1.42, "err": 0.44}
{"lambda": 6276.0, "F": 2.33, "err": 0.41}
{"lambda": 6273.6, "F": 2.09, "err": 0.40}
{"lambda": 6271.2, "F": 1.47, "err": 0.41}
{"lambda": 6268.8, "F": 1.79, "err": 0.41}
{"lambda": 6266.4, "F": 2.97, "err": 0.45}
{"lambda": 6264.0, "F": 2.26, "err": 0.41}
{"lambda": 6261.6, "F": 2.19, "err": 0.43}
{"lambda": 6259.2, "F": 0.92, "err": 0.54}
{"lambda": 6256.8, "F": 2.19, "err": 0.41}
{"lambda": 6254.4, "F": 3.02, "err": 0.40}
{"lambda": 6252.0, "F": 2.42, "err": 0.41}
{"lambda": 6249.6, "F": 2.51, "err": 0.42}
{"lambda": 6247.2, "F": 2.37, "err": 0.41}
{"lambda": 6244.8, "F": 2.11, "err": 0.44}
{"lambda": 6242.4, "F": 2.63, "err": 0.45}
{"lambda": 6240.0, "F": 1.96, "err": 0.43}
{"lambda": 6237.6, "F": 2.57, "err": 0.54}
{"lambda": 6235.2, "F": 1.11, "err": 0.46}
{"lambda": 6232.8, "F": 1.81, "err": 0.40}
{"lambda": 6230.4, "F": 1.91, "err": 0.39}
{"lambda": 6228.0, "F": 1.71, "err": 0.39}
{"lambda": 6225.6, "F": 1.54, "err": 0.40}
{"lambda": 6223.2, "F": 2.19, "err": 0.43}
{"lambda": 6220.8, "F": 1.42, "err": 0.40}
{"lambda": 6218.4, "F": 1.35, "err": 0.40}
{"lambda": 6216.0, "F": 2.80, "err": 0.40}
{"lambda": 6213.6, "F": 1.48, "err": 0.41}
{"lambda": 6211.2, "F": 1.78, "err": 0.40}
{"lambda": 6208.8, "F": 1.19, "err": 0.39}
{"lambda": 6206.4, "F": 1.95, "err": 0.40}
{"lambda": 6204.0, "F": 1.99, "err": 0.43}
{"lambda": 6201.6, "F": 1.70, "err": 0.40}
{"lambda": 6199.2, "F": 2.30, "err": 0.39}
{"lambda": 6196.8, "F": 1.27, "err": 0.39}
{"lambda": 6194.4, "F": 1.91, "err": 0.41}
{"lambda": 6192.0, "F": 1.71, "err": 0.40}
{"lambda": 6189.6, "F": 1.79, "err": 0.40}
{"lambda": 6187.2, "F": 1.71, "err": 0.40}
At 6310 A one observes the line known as [O III]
